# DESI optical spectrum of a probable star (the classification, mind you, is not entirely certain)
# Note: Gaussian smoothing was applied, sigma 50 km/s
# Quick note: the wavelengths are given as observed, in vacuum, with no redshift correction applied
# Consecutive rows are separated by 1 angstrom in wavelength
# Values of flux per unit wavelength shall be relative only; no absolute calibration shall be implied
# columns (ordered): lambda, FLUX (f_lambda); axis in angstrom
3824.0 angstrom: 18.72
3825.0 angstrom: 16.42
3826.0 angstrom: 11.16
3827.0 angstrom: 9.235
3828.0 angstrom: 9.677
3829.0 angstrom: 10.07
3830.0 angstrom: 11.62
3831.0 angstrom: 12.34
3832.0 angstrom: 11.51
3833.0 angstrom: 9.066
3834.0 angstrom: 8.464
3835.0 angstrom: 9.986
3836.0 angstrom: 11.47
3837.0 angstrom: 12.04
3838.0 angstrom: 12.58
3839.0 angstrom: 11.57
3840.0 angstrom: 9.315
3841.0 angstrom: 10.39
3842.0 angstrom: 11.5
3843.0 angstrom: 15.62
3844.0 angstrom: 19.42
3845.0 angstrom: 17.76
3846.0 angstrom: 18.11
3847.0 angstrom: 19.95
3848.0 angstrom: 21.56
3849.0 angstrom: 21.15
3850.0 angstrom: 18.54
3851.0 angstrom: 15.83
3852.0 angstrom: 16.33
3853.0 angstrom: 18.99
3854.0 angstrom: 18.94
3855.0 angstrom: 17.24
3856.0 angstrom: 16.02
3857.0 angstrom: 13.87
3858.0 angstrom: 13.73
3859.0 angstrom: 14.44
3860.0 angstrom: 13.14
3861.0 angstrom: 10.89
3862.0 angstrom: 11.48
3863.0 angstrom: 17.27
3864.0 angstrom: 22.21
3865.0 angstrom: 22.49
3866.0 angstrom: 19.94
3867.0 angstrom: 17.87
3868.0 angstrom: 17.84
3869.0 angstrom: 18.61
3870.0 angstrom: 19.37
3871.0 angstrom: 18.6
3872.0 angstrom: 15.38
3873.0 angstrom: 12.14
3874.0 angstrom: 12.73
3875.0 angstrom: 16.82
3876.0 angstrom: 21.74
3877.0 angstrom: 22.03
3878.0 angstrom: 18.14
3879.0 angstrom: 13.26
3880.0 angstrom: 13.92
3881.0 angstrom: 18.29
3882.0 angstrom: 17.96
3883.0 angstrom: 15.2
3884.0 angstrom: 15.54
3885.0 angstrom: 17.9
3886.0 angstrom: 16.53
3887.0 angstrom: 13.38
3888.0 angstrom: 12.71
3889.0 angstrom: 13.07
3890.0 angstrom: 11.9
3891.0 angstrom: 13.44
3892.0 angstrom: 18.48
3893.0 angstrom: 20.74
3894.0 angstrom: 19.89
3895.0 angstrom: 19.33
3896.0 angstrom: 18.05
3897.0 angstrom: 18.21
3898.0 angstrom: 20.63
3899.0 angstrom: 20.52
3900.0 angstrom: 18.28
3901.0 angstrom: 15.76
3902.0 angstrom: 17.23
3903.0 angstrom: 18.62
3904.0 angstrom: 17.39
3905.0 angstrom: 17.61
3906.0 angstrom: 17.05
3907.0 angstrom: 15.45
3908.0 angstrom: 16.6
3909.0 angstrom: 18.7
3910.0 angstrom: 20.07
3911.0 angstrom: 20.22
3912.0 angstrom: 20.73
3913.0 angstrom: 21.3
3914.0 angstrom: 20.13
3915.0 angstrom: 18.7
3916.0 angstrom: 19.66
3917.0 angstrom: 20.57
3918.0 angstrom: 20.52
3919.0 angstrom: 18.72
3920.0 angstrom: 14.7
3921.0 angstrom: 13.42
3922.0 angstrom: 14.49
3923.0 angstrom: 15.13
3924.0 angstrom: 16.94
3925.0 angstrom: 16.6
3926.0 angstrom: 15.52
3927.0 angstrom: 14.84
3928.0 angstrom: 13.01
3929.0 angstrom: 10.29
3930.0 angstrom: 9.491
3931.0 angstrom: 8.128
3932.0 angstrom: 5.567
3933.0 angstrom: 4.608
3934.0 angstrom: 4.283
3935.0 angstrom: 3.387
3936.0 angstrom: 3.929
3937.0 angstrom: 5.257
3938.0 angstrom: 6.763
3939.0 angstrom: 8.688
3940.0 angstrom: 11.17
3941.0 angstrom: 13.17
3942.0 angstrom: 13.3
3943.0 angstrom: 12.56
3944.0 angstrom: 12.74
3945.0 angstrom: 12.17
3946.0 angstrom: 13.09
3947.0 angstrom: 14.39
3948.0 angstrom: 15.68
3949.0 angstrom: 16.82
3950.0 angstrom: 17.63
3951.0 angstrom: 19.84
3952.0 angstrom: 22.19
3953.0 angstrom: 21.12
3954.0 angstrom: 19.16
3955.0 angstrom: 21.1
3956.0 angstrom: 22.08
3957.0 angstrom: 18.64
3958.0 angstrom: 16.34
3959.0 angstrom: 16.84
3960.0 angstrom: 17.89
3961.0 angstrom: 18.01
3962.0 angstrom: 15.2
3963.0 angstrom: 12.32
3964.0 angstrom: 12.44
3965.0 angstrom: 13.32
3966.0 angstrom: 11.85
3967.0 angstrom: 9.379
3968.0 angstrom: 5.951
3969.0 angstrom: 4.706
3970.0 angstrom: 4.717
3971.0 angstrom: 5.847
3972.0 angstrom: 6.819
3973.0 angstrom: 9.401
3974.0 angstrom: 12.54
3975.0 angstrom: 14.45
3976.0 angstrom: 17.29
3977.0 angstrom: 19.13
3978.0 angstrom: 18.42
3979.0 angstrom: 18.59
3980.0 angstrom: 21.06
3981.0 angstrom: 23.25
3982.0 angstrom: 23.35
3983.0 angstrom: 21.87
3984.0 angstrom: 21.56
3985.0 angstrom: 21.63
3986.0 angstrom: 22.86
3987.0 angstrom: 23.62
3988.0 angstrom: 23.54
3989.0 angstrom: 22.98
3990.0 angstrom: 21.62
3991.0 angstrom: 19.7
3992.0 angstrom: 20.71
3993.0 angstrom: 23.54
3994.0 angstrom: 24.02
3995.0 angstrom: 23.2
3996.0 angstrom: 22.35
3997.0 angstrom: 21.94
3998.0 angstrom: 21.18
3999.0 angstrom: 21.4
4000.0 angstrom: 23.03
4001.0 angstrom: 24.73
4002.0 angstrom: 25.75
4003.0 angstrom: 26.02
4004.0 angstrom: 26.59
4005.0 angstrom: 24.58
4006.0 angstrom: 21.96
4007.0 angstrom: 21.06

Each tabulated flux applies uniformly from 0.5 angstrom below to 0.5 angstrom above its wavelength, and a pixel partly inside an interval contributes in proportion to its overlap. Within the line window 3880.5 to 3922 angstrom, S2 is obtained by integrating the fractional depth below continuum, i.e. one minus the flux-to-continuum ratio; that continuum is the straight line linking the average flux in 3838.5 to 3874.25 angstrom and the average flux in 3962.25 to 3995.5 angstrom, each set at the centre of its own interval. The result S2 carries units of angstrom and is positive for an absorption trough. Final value -2.6 angstrom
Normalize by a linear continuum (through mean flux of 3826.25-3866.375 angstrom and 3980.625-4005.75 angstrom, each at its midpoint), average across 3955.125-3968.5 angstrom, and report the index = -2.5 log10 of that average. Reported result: 0.39 mag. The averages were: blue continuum 14.6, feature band 14.8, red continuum 23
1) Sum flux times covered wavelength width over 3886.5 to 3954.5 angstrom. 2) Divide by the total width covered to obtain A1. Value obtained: 15.2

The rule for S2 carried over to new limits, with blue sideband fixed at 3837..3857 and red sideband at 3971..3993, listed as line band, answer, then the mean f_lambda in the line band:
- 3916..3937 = 6.6 angstrom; 12.2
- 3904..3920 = -1.2 angstrom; 18.9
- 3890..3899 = -0.6 angstrom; 18.3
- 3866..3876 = -0.2 angstrom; 17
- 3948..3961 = -0.3 angstrom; 19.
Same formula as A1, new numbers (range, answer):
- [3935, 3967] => 14.4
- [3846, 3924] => 17.3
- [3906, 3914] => 19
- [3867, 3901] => 17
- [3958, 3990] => 15.9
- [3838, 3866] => 16.2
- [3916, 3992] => 14.9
